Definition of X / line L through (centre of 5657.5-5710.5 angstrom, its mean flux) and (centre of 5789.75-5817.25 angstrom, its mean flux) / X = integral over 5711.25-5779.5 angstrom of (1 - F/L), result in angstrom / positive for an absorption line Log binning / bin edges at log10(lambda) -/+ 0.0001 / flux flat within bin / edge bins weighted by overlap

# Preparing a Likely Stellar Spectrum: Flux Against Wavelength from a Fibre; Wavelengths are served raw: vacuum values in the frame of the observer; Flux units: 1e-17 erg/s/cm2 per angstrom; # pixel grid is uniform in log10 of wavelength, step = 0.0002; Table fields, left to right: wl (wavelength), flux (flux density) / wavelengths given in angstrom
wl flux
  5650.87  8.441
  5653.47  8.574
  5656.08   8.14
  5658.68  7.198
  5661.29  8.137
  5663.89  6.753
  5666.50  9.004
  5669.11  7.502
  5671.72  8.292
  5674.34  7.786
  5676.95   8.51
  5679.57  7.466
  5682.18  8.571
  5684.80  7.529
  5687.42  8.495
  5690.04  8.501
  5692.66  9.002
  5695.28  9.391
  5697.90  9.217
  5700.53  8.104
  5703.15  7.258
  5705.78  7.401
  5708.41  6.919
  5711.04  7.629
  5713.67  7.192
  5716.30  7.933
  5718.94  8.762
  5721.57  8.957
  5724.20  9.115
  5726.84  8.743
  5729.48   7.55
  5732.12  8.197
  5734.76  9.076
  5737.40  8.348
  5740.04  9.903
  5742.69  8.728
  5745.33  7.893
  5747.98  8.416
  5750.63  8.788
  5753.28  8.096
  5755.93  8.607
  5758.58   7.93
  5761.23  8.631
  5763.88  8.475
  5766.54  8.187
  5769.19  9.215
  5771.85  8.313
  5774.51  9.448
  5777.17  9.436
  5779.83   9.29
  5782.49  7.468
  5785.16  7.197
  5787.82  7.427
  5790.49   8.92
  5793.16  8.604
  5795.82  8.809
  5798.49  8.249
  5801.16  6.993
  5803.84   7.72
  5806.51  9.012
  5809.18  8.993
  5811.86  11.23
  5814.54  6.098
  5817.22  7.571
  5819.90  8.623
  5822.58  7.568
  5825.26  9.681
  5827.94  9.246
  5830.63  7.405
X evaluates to -2.7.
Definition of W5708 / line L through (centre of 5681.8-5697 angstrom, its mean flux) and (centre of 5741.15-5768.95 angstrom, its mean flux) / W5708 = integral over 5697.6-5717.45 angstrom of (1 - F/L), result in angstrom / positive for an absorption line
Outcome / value 2.1 angstrom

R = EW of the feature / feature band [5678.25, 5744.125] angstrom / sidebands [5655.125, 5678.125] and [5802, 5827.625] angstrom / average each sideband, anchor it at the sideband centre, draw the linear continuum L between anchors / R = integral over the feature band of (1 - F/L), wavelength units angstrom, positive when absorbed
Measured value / -1.8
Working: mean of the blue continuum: 7.92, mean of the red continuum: 8.5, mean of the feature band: 8.32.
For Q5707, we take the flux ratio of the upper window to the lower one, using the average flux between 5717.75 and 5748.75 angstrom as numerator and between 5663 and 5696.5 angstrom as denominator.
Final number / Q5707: 1.1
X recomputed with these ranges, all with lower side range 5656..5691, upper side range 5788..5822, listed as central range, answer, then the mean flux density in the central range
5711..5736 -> -0.7 angstrom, 8.35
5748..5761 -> -0.3 angstrom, 8.38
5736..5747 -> -0.7 angstrom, 8.71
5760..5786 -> -1.0 angstrom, 8.59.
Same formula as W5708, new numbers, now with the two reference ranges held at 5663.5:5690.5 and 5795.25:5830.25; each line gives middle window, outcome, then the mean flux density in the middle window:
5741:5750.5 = -0.3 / 8.45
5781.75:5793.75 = 0.6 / 7.9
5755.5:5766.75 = -0.1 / 8.37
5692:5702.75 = -0.9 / 8.79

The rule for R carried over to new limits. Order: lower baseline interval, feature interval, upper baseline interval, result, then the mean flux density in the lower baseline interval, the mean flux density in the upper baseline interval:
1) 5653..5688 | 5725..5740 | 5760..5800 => -0.5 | 7.97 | 8.51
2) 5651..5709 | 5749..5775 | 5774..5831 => -0.7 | 8.1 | 8.41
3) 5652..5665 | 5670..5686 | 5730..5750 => -0.1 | 7.79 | 8.61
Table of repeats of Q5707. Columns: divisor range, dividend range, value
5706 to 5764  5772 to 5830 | 1.01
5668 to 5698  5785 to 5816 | 1.00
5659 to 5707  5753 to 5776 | 1.05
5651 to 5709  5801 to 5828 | 1.04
